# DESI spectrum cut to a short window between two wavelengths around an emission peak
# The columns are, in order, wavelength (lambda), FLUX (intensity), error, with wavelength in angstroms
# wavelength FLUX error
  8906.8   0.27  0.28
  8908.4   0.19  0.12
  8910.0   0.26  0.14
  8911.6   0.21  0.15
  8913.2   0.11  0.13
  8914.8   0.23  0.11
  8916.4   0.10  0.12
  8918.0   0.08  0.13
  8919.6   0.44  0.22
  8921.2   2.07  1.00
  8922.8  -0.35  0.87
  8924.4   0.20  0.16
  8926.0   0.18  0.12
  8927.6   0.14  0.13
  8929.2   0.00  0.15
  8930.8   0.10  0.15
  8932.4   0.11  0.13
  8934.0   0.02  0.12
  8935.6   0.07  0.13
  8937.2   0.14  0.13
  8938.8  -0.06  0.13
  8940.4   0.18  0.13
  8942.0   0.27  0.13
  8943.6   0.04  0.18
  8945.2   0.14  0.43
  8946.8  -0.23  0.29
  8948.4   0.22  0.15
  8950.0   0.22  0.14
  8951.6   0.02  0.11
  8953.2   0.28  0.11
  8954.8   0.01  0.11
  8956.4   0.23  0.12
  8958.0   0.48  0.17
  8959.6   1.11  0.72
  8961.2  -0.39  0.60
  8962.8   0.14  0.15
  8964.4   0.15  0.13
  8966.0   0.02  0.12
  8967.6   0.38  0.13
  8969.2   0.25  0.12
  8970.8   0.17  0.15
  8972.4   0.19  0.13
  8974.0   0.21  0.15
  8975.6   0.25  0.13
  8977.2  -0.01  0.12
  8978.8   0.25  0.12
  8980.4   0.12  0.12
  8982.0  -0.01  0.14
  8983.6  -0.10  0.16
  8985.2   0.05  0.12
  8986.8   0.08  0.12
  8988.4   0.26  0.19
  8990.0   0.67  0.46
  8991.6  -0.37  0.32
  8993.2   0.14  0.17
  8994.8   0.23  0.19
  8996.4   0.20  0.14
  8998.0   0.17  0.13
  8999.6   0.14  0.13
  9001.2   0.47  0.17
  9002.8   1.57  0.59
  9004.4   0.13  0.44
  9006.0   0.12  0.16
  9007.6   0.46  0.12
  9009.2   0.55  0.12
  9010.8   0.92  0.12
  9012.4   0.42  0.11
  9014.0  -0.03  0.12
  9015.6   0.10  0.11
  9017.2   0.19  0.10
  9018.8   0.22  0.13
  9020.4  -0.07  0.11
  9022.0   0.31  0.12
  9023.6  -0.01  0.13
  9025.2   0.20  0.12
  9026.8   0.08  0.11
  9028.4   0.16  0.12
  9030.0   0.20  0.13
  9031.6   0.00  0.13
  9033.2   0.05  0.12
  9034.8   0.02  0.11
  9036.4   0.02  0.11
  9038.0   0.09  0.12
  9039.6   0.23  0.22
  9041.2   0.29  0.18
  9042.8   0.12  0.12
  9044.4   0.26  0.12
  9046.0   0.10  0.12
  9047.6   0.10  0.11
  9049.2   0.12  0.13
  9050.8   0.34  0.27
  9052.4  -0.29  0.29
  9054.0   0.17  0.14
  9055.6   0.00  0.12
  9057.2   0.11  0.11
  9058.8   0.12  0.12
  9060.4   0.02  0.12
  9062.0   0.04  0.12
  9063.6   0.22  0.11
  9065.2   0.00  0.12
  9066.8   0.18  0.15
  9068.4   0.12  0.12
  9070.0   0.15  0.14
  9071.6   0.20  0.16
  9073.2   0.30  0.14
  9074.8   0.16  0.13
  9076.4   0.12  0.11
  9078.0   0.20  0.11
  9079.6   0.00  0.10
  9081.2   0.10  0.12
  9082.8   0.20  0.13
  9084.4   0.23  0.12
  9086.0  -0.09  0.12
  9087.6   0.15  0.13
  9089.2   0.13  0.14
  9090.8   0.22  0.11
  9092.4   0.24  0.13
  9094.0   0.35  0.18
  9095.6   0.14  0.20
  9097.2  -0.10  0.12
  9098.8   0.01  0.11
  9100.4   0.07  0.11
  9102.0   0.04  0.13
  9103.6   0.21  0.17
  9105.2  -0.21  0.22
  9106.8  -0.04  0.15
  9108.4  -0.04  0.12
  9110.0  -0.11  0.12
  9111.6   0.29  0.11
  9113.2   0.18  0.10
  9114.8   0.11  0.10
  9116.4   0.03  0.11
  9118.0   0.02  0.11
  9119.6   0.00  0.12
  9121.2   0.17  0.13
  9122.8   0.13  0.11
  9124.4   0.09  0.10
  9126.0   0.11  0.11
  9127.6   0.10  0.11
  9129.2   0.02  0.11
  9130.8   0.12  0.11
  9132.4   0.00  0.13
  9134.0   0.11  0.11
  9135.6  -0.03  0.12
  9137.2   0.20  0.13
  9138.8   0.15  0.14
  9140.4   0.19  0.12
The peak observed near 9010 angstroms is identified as [O III] 5007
